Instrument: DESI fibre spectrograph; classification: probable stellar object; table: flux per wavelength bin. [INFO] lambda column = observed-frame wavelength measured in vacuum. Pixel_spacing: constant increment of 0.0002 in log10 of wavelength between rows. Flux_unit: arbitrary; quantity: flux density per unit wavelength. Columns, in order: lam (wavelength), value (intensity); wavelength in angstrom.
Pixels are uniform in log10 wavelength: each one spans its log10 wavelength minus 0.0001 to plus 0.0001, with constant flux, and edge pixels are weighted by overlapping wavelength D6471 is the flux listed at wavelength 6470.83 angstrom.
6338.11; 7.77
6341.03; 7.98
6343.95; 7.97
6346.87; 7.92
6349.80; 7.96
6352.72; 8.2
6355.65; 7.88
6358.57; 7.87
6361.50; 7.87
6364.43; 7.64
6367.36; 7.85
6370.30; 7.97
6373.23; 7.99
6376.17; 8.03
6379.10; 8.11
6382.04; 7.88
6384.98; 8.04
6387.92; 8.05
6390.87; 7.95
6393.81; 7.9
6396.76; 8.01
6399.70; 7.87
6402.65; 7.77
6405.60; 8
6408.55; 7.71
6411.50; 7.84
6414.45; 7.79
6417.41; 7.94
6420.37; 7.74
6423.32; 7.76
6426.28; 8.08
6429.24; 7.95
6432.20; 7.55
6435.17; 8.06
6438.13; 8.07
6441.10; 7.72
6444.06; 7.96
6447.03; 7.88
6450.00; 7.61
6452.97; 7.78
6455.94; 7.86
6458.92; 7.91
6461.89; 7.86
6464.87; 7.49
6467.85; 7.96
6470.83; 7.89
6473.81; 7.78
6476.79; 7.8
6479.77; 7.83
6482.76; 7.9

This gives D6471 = 7.89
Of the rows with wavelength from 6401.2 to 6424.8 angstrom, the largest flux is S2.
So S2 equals 8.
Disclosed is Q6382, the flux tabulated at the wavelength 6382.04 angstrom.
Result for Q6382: 7.88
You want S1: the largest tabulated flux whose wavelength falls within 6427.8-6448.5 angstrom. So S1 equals 8.07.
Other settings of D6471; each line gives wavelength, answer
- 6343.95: 7.97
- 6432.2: 7.55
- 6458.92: 7.91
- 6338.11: 7.77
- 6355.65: 7.88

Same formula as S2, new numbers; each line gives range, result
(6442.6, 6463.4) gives 7.96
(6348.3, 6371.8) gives 8.2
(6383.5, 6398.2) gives 8.05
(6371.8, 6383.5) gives 8.11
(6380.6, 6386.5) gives 8.04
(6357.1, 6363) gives 7.87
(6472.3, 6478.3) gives 7.8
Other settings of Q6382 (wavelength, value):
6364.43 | 7.64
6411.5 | 7.84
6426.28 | 8.08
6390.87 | 7.95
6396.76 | 8.01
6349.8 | 7.96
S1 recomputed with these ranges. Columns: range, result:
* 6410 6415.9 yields 7.84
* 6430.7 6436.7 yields 8.06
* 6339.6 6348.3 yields 7.98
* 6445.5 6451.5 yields 7.88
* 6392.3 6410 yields 8.01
